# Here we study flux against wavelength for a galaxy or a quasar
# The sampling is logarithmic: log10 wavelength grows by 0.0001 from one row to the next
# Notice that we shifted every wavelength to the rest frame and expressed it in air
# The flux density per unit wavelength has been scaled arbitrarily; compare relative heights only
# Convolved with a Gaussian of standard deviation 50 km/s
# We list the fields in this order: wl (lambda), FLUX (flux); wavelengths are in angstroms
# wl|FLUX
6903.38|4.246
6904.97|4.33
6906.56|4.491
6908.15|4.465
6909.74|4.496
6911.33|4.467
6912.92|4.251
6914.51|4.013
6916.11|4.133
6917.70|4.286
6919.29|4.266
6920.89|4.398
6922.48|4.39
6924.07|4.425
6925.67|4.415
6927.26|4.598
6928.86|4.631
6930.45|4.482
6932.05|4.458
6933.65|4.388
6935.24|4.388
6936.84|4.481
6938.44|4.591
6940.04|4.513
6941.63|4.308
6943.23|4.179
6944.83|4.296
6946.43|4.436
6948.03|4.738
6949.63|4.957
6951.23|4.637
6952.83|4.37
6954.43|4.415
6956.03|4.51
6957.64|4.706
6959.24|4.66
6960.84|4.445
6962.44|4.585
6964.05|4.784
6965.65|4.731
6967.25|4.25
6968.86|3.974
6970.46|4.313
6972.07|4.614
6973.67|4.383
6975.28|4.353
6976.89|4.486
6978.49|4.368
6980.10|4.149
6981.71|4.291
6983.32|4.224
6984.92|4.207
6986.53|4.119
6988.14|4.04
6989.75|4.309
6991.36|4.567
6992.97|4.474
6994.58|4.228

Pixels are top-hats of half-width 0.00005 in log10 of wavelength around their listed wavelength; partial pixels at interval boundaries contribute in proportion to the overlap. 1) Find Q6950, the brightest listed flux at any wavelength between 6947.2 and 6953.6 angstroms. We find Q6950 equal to 4.957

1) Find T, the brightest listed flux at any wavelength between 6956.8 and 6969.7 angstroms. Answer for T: 4.784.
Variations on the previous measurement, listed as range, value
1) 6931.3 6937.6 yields 4.481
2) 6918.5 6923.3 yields 4.398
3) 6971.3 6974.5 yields 4.614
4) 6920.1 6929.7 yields 4.631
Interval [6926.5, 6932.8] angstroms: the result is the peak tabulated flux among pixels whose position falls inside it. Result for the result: 4.631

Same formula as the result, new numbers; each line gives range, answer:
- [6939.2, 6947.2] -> 4.513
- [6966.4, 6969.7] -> 4.25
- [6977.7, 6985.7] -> 4.368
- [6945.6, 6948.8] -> 4.738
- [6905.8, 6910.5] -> 4.496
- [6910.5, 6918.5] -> 4.467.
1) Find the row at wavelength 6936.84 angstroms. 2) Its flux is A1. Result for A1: 4.481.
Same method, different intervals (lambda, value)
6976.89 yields 4.486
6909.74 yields 4.496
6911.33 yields 4.467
